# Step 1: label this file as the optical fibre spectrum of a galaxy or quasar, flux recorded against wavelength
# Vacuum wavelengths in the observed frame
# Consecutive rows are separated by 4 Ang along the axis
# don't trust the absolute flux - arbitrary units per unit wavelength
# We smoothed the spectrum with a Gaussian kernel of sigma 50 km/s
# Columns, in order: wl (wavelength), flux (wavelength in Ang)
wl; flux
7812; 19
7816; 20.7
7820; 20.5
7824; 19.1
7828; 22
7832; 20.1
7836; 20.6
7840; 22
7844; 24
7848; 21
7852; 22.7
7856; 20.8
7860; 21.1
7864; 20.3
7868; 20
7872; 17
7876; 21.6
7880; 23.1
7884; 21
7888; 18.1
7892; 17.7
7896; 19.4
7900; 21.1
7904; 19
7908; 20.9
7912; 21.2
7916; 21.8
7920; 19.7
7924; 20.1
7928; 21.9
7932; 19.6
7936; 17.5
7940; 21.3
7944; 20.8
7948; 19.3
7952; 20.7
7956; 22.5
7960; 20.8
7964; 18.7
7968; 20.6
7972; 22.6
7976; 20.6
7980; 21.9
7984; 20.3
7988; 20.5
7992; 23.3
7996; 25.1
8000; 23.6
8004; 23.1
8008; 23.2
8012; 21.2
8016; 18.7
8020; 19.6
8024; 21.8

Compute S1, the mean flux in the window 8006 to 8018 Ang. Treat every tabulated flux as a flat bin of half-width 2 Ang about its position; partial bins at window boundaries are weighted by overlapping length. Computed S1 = 21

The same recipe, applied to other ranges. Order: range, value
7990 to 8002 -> 24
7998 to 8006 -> 23.4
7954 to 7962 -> 21.6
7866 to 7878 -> 19.5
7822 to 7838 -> 20.5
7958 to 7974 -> 20.7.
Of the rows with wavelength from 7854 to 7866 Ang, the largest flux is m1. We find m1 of 21.1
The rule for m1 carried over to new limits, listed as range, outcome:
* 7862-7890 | 23.1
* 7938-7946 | 21.3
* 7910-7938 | 21.9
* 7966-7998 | 25.1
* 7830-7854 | 24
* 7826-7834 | 22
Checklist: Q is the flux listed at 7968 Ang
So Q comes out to 20.6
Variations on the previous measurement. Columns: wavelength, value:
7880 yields 23.1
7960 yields 20.8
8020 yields 19.6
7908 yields 20.9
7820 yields 20.5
